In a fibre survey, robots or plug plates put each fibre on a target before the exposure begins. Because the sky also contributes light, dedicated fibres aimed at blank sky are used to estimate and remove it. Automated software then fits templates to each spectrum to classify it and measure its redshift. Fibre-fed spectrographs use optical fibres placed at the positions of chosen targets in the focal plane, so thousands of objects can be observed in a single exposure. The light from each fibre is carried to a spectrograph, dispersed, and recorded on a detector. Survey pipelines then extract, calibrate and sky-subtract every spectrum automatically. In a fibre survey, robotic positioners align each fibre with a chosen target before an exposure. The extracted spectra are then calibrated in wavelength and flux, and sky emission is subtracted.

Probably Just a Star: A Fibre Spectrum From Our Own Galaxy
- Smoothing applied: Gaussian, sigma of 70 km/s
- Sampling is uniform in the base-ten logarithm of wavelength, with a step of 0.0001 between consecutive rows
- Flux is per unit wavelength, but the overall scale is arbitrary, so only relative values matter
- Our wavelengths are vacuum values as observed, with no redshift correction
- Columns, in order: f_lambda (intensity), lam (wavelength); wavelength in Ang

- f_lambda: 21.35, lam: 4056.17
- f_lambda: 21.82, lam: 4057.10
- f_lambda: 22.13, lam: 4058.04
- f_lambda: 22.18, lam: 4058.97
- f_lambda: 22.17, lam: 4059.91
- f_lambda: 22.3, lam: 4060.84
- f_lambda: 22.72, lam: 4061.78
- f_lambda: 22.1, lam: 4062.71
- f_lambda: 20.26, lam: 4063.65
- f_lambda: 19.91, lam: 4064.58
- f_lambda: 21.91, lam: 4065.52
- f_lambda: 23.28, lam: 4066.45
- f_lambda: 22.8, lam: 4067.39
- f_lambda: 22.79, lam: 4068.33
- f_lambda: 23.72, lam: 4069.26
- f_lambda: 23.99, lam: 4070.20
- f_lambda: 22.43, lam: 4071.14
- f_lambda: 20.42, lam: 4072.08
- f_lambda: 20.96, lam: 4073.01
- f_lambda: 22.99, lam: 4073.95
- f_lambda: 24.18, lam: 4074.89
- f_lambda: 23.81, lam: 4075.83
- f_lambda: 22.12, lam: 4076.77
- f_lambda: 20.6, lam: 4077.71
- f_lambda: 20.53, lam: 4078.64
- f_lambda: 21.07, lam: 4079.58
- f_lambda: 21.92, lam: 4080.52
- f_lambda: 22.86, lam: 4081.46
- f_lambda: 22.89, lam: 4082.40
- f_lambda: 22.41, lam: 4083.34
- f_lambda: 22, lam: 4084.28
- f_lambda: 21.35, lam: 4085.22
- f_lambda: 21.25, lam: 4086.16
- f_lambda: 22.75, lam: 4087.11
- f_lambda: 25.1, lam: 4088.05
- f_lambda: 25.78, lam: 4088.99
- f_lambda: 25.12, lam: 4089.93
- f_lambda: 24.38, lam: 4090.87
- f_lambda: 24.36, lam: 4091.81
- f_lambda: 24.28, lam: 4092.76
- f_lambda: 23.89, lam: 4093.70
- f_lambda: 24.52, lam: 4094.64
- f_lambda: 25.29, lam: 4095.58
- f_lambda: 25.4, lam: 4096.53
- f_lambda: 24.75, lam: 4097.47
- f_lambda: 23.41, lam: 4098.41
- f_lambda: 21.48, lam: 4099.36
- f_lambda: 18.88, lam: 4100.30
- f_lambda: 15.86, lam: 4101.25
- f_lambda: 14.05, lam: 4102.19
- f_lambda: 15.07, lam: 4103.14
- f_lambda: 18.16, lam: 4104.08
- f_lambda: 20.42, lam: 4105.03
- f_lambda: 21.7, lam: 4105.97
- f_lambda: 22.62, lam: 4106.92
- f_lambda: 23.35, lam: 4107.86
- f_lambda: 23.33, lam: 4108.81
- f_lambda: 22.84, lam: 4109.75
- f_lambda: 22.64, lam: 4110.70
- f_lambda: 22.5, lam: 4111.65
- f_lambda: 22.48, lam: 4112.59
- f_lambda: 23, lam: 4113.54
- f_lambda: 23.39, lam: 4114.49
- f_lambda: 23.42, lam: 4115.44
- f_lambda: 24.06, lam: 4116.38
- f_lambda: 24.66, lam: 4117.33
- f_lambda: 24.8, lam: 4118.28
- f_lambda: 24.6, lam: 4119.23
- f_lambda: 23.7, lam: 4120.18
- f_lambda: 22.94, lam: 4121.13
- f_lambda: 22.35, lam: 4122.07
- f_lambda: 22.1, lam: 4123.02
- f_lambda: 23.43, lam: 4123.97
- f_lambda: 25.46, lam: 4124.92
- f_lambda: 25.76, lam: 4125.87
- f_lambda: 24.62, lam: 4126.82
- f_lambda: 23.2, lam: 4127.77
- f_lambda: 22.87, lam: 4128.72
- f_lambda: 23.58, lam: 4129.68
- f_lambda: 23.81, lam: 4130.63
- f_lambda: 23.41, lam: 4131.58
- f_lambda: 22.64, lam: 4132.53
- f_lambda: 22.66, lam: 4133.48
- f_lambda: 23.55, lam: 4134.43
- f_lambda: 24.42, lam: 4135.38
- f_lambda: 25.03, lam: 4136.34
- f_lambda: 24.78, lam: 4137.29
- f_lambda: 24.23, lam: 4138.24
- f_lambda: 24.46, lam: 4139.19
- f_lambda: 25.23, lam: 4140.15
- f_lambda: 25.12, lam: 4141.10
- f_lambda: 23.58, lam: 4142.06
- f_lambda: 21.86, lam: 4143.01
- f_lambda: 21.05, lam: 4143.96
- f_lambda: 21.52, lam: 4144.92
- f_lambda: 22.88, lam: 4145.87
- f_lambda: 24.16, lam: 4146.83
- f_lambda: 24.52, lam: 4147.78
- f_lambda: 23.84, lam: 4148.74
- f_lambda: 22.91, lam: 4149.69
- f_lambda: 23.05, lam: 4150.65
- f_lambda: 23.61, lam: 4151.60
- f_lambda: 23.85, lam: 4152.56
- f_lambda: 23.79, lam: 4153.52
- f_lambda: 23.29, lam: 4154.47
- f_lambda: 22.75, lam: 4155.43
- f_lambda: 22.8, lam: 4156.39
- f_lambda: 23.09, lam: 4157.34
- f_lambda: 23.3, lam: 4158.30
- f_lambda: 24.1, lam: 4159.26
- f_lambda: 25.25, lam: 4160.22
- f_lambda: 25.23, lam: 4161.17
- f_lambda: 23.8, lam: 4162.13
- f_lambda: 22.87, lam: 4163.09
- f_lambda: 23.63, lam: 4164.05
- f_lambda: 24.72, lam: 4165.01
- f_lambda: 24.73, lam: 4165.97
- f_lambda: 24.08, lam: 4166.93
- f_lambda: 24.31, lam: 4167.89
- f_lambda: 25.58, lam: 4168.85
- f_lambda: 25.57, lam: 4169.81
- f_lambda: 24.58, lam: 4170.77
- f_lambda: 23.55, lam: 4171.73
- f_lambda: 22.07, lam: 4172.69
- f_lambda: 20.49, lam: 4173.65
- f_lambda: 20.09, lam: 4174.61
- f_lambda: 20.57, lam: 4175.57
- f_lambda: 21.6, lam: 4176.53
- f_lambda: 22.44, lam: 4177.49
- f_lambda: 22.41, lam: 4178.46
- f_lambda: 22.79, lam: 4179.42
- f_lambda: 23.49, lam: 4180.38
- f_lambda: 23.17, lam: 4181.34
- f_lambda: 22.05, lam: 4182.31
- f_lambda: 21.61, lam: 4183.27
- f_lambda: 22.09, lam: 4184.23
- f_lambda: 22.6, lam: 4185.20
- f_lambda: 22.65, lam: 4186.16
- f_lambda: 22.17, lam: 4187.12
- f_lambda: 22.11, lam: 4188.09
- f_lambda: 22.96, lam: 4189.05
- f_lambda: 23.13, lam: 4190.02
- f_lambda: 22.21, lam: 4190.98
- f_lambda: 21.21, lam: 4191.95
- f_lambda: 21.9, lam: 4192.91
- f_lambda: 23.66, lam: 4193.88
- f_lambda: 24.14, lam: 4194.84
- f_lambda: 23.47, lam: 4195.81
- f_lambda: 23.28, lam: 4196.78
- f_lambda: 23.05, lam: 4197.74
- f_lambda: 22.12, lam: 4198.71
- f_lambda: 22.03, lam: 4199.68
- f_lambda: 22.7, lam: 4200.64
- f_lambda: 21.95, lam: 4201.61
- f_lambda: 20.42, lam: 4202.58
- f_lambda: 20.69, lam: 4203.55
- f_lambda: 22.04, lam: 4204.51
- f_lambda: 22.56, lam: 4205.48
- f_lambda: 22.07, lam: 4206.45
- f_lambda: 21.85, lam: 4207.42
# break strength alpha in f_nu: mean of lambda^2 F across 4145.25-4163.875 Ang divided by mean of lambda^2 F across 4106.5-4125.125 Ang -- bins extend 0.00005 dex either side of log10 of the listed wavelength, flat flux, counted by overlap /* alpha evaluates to 1.03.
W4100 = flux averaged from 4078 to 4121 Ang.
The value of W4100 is 22.5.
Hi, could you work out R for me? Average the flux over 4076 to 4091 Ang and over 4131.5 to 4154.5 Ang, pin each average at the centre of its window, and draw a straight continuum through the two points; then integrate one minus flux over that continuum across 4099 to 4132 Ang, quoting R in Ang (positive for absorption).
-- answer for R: 1.2 Ang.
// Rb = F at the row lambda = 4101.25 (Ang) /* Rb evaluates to 15.86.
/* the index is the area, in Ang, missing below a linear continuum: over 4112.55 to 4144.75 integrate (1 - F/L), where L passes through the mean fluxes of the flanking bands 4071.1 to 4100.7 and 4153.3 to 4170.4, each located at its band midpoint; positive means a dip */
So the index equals -0.2 Ang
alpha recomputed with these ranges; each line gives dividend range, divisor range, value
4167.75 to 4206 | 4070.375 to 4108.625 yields 1.07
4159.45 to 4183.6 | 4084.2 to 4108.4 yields 1.09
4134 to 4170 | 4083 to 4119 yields 1.09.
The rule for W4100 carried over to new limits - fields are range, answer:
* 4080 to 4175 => 23.2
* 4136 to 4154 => 23.7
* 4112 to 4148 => 23.7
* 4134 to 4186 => 23.4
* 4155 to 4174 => 23.8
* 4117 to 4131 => 23.8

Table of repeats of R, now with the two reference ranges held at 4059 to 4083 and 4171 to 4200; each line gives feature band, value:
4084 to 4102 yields -0.6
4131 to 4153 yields -1.2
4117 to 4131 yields -1.0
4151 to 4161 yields -0.6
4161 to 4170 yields -0.8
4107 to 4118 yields -0.5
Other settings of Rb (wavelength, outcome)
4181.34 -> 23.17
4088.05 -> 25.1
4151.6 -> 23.61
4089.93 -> 25.12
